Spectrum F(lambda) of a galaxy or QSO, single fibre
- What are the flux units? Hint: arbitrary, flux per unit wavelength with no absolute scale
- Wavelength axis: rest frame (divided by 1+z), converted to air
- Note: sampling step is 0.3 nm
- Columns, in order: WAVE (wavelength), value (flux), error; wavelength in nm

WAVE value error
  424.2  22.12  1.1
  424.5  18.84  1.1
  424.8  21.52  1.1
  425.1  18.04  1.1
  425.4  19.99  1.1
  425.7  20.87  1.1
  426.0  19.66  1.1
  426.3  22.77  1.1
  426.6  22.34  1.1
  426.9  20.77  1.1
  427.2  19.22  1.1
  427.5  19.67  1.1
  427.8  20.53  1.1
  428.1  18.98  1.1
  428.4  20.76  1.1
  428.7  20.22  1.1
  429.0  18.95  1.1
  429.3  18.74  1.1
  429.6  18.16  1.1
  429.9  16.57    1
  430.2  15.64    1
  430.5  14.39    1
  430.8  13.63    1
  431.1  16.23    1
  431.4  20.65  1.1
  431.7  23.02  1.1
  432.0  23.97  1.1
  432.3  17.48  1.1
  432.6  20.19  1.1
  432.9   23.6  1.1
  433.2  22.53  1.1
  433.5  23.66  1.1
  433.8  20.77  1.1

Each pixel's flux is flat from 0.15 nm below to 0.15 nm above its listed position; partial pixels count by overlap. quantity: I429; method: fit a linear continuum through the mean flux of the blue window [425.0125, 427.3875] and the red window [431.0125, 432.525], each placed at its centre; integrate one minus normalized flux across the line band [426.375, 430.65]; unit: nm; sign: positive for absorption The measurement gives 0.310 nm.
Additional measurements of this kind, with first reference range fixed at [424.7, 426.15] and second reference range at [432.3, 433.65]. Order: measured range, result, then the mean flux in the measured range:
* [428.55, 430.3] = 0.24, 18.1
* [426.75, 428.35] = 0.05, 19.9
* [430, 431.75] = 0.37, 16.9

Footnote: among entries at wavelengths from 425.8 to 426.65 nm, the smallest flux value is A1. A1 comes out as 19.66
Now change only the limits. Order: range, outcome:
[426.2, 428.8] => 18.98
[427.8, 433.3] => 13.63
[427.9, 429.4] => 18.74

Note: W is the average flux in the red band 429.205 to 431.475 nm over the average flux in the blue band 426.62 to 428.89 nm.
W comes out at 0.8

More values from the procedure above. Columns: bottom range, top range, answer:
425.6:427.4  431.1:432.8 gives 0.99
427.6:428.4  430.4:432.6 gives 0.94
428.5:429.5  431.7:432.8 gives 1.09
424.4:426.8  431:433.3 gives 1.02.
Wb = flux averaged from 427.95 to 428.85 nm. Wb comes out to 20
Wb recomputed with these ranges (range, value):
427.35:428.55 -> 20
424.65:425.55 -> 19.9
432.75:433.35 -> 23.1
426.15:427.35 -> 21.3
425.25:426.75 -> 21.1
